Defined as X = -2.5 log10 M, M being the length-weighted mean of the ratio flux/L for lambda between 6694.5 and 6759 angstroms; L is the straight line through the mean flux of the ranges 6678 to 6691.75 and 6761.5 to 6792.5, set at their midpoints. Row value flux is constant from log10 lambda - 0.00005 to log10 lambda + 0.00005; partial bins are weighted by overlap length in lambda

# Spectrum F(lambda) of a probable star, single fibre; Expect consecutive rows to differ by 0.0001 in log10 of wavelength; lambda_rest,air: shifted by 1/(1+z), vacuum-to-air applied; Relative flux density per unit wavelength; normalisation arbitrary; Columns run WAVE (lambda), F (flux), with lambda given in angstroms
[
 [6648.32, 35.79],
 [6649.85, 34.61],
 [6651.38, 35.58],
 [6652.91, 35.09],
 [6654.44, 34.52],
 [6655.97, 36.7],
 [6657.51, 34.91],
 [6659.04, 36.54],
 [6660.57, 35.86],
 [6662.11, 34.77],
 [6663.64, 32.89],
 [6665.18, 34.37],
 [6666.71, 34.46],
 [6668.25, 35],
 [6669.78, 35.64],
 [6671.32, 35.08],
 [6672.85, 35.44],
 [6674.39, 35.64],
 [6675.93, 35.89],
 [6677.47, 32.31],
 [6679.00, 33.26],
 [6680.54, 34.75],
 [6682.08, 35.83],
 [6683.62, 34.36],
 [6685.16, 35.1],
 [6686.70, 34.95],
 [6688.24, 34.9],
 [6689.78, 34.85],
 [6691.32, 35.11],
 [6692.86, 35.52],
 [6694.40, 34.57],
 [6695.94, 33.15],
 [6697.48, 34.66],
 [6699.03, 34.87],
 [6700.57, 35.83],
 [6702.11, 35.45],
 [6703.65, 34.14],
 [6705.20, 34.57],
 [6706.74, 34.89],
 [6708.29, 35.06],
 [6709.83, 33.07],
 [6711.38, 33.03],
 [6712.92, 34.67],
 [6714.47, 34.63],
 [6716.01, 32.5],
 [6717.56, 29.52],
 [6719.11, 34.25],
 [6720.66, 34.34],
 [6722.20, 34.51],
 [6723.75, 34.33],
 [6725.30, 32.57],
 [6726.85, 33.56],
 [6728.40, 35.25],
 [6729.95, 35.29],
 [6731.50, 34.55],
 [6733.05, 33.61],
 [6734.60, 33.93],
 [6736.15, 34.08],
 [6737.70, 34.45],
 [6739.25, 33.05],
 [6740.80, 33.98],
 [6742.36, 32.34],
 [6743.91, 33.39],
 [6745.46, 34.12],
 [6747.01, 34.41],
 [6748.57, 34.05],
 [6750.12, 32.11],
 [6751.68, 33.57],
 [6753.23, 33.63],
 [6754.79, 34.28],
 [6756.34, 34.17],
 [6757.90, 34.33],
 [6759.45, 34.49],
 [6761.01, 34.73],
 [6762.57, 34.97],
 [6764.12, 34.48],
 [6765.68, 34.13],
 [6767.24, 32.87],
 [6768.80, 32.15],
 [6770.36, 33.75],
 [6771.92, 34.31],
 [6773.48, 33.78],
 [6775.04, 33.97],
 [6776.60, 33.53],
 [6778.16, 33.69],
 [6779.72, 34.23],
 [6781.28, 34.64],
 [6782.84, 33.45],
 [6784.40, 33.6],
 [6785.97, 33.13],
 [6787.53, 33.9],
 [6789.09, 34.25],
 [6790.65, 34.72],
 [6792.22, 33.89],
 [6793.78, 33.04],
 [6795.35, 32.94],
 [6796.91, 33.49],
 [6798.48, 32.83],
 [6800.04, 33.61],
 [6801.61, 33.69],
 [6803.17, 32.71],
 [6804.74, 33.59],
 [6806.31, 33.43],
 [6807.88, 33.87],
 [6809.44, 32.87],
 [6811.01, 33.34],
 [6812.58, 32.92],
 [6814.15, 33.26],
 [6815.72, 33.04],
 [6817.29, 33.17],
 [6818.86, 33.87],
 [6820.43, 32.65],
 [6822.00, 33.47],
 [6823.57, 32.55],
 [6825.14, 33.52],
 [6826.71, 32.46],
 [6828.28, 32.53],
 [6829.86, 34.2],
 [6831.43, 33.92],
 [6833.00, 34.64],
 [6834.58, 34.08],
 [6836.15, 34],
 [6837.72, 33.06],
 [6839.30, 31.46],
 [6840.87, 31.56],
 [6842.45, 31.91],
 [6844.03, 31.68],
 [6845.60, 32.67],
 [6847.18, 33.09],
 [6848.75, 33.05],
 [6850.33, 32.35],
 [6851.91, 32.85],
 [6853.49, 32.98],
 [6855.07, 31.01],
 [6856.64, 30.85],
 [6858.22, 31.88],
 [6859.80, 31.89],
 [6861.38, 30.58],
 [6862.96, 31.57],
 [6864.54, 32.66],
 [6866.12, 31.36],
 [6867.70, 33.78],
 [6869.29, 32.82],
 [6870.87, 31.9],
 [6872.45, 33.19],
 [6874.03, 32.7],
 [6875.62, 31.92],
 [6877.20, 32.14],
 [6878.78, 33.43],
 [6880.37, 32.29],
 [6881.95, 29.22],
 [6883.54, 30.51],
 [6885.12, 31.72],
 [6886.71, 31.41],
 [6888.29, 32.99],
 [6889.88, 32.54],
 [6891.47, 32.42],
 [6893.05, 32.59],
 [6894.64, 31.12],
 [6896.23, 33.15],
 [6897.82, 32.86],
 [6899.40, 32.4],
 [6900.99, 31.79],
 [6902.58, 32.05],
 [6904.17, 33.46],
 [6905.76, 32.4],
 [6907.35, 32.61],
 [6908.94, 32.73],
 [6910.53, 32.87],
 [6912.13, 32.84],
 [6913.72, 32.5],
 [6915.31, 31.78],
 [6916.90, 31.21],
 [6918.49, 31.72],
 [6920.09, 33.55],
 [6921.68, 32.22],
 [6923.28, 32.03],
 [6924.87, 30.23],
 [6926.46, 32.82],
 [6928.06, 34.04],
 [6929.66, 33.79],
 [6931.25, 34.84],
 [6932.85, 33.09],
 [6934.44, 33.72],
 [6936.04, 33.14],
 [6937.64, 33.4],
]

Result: 0.01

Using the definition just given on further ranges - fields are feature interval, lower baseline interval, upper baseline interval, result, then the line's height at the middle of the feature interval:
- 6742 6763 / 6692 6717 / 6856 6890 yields -0.007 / 33.7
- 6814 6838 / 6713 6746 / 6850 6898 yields -0.026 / 32.6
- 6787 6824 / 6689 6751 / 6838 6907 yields -0.013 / 33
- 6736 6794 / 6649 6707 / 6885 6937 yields 0.006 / 34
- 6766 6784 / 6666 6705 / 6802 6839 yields 0.005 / 33.8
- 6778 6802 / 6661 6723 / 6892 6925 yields -0.006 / 33.5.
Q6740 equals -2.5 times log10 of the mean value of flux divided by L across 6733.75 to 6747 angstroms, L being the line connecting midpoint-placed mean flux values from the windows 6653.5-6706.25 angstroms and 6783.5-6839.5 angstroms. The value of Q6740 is 0.02 mag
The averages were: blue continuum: 34.9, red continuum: 33.4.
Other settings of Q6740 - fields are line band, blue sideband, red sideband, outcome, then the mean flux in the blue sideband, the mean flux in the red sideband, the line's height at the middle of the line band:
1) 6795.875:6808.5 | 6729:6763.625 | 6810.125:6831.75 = 0.000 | 34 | 33.2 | 33.4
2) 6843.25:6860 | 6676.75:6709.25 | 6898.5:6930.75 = 0.029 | 34.7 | 32.5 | 33.1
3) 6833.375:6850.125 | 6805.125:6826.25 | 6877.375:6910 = 0.006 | 33.2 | 32.2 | 32.9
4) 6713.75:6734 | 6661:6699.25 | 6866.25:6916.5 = 0.014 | 34.7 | 32.3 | 34.2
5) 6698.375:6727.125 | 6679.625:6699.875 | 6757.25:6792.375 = 0.018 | 34.8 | 34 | 34.6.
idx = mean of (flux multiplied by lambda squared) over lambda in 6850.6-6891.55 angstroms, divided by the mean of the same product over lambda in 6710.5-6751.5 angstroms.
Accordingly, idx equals 1.0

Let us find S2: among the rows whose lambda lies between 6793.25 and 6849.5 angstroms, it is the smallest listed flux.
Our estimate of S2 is 31.46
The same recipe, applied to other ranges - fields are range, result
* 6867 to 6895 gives 29.22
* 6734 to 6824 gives 32.11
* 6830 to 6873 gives 30.58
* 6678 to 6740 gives 29.52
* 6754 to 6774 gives 32.15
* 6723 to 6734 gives 32.57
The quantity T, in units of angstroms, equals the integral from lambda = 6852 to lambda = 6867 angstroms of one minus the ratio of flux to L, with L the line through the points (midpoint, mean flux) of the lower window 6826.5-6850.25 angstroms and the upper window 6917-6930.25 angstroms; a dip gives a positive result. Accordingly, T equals 0.5 angstroms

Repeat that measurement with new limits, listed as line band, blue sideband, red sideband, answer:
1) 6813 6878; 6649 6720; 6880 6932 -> 0.6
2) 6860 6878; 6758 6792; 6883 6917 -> 0.3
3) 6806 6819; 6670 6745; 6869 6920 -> -0.1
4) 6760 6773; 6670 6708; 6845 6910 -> -0.1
